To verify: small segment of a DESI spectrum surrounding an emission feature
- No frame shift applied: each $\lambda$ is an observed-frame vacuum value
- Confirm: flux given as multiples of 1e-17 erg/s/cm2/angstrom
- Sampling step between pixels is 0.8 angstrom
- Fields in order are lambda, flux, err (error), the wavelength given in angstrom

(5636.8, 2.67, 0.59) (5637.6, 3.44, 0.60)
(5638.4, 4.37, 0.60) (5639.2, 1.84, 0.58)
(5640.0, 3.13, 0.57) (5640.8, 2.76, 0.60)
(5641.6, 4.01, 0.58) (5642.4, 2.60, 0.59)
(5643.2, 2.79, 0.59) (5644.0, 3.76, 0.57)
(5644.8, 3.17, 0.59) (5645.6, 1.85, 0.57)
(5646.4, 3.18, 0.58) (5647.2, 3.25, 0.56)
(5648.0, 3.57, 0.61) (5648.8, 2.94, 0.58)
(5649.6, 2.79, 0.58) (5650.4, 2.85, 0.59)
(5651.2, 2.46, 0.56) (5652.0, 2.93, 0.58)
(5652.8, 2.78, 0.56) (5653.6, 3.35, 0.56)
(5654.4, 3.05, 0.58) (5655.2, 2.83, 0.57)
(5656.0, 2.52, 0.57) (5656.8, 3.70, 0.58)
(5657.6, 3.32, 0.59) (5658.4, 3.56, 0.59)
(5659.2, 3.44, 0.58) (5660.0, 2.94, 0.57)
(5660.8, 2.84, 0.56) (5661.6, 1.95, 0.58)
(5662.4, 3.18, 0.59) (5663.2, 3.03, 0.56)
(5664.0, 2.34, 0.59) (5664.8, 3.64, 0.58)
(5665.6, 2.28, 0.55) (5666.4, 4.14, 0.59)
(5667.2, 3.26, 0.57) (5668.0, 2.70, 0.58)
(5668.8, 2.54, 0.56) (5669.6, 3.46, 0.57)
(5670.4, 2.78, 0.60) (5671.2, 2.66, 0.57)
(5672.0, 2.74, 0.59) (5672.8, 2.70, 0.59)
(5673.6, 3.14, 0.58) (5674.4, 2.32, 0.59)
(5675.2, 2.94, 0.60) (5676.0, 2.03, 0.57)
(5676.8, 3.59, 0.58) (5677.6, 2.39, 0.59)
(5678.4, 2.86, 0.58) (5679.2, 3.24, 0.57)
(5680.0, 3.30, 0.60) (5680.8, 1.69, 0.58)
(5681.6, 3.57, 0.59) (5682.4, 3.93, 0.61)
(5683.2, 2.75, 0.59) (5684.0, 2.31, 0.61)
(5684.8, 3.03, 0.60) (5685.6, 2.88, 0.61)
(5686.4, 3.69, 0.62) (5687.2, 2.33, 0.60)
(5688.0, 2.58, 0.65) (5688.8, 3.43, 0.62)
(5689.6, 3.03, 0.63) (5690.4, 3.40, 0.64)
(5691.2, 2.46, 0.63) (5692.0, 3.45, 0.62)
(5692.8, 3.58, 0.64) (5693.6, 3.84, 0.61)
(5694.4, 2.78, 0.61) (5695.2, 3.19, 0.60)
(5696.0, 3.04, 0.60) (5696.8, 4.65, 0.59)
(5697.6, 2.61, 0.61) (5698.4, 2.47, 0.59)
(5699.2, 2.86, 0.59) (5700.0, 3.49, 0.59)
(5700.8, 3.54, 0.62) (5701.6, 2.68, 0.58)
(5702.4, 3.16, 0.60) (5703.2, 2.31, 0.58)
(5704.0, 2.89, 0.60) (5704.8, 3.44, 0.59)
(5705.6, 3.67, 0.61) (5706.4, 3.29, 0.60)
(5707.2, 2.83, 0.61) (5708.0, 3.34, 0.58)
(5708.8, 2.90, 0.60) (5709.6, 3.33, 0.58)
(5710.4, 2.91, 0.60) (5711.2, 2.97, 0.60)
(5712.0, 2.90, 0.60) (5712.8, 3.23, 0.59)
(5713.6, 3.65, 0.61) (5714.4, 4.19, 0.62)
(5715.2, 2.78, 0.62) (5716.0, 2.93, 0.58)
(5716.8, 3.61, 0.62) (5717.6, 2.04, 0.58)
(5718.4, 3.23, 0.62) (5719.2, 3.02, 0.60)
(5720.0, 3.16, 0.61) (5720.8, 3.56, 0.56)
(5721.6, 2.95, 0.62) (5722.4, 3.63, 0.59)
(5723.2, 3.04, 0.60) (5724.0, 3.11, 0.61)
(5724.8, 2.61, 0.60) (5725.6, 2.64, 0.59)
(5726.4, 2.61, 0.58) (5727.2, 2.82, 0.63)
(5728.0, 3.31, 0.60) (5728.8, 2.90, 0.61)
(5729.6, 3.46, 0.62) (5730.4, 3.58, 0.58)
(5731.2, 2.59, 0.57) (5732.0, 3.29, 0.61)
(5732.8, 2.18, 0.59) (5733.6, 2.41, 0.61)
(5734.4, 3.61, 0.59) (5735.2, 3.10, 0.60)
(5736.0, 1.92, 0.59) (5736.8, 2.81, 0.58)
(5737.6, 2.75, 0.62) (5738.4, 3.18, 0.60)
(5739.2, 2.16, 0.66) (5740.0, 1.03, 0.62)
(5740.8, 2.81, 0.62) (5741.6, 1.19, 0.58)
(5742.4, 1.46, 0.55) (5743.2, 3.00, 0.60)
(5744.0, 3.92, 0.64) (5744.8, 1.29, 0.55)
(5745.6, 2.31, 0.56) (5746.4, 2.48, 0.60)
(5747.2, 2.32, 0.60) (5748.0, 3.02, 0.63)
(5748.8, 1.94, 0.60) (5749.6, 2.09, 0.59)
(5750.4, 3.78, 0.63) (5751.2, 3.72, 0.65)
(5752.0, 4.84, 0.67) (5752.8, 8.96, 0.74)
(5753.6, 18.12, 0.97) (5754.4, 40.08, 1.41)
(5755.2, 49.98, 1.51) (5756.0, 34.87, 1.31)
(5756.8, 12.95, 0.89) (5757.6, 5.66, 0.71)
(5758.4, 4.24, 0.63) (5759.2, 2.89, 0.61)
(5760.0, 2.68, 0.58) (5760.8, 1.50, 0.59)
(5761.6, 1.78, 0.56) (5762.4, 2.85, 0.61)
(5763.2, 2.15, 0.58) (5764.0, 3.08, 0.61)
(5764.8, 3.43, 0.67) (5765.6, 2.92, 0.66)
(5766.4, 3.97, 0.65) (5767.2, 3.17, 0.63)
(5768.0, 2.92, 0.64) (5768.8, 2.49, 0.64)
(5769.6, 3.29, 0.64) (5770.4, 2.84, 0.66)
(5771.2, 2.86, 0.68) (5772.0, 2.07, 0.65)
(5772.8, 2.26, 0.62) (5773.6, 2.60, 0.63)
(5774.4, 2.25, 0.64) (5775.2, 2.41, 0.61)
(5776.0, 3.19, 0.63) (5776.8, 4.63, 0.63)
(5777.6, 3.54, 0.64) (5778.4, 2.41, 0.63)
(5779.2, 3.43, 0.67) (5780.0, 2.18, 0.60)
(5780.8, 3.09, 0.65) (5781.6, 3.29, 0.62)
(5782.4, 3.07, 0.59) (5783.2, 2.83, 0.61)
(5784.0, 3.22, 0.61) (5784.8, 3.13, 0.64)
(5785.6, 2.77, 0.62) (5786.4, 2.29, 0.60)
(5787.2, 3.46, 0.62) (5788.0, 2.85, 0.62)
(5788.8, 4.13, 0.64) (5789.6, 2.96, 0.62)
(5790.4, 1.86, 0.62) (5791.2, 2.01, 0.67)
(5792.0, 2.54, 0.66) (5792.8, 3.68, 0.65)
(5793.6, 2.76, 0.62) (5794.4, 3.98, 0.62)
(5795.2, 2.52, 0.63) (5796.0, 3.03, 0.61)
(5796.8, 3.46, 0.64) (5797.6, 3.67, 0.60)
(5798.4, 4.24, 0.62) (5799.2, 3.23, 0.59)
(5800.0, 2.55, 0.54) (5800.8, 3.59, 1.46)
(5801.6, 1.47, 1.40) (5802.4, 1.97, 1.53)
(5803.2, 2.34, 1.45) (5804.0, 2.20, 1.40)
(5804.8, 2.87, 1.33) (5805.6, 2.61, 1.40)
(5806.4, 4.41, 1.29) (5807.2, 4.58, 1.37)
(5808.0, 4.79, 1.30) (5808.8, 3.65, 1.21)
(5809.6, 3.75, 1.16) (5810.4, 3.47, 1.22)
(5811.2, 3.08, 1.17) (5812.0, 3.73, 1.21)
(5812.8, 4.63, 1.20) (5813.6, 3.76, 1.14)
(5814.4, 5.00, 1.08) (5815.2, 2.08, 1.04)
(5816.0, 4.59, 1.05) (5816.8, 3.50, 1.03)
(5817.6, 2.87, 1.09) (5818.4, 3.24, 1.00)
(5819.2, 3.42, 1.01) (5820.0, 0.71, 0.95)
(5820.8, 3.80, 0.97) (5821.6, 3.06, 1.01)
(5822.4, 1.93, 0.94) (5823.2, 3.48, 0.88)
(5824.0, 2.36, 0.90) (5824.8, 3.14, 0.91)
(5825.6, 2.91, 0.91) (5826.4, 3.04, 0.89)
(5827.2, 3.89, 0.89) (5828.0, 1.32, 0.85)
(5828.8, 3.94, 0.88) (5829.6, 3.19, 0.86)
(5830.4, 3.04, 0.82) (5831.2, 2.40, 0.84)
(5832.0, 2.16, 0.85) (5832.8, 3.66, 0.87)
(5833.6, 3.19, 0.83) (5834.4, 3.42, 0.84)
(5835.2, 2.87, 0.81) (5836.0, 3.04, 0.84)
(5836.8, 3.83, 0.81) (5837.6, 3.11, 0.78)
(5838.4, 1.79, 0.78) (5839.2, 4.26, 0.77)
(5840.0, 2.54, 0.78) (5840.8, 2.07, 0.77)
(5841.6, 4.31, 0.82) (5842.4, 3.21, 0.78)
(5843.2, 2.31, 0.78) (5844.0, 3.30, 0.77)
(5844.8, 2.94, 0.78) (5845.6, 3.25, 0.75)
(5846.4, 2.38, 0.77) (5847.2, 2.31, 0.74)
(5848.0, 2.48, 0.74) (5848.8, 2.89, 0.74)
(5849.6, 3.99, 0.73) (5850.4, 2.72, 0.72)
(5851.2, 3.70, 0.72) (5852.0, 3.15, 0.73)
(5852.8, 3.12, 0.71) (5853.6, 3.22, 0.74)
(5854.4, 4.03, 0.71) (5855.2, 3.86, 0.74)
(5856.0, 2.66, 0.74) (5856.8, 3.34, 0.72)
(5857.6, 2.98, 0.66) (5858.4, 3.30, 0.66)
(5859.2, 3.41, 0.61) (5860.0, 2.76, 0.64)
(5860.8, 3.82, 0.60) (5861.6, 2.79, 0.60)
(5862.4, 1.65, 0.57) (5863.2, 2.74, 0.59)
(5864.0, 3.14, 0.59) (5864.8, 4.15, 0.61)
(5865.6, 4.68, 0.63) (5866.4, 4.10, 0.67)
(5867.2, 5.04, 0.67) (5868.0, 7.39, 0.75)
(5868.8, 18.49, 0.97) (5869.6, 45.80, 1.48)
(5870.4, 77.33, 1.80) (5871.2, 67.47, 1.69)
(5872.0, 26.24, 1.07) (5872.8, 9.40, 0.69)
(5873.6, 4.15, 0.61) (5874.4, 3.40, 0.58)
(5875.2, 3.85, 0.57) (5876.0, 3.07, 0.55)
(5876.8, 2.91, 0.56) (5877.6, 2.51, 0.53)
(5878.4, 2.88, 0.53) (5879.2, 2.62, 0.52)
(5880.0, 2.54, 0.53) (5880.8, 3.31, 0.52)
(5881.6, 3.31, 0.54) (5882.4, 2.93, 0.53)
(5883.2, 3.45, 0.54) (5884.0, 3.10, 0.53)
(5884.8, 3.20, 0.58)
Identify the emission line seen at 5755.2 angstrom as H-beta 4861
